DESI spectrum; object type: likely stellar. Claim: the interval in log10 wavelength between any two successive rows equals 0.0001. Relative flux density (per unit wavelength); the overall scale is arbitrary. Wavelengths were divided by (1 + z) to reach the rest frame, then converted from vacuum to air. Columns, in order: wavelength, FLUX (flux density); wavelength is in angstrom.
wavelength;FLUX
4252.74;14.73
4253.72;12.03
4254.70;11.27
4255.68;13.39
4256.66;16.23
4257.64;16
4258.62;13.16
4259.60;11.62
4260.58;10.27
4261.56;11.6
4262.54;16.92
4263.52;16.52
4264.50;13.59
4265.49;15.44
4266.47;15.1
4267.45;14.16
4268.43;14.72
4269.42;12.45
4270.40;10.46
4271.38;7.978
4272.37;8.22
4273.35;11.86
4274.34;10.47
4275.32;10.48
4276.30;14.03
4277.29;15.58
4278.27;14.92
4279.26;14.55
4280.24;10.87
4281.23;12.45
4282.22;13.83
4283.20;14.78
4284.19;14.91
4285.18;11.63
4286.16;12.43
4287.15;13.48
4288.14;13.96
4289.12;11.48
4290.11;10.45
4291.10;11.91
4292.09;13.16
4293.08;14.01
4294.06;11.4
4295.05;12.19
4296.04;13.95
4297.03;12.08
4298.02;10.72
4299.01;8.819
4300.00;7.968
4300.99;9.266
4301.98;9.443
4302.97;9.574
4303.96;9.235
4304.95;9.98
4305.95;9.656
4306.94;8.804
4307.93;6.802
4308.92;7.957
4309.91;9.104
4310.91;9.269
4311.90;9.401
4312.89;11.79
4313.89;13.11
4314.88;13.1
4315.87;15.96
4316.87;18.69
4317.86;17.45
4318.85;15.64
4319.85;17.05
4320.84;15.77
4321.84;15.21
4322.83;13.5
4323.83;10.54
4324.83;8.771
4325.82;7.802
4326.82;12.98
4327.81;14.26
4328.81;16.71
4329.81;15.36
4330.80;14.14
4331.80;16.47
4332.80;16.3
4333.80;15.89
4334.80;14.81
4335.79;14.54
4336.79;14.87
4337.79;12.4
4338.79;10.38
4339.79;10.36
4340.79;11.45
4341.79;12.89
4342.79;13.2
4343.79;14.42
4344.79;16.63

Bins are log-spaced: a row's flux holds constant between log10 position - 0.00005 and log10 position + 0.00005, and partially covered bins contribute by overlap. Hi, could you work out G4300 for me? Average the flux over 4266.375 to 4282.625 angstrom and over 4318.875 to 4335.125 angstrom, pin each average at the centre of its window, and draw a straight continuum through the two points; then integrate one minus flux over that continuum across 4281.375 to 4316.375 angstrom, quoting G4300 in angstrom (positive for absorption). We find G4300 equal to 4.9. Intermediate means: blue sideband 12.4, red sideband 14.1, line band 11.3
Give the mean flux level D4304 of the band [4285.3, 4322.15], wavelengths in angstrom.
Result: 11.9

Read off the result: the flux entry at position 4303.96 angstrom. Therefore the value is 9.235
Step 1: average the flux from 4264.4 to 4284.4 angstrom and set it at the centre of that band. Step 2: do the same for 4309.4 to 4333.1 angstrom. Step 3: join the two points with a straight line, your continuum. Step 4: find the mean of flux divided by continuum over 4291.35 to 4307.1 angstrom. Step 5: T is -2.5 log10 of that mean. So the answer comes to 0.23 mag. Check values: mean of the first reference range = 12.9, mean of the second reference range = 13.7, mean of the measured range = 10.7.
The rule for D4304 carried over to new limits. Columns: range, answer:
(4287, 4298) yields 12.4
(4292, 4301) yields 11.4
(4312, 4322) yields 15.1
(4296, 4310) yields 9.43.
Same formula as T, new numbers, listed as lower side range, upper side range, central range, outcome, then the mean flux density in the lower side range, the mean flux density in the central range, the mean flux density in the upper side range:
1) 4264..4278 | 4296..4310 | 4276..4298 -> -0.187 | 12.5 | 13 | 9.43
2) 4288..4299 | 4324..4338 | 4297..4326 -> 0.139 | 12.1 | 11.4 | 13.9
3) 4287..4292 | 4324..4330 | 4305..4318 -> 0.085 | 12.2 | 11.4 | 12.4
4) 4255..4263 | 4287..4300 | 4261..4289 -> -0.024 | 13.6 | 13.1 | 11.9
